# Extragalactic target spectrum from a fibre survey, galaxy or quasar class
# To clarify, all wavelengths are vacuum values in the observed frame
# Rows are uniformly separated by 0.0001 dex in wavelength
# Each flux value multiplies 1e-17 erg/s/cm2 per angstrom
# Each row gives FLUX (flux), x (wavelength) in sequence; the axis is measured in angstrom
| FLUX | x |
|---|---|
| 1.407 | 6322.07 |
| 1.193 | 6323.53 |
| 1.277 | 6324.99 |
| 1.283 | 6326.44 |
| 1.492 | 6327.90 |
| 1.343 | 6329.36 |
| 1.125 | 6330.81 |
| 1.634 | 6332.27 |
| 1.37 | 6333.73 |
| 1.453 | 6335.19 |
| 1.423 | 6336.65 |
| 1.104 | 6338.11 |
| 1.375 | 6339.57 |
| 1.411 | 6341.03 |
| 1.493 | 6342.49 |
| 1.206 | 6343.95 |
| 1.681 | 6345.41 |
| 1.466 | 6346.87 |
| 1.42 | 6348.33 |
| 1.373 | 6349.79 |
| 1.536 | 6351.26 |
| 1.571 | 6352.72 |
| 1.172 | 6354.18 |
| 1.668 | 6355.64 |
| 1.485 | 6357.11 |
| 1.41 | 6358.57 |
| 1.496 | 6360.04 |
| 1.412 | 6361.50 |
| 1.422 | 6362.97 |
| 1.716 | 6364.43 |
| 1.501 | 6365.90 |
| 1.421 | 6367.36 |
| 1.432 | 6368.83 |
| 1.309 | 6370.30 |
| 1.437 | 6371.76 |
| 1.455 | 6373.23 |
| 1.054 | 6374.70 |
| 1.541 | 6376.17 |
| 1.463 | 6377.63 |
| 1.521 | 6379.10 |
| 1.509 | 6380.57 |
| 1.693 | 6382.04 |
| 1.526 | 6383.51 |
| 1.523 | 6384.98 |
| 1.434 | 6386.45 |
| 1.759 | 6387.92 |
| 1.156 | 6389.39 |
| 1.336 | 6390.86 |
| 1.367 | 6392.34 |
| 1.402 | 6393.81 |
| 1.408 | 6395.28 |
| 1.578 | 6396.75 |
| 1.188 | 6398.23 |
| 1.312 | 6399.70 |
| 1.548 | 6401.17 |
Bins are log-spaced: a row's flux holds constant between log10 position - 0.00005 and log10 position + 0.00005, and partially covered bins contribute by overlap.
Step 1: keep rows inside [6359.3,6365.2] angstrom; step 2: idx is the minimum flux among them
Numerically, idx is 1.412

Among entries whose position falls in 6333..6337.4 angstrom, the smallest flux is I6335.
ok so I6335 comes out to 1.37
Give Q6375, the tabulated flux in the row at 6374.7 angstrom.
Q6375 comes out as 1.054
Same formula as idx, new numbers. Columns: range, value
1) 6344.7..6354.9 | 1.172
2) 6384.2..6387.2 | 1.434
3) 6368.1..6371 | 1.309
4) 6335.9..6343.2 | 1.104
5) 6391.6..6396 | 1.367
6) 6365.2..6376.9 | 1.054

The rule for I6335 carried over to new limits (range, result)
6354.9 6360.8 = 1.41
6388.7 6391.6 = 1.156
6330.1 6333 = 1.125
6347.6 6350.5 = 1.373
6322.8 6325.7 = 1.193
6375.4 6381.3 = 1.463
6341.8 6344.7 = 1.206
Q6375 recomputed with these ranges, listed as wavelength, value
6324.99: 1.277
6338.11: 1.104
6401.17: 1.548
